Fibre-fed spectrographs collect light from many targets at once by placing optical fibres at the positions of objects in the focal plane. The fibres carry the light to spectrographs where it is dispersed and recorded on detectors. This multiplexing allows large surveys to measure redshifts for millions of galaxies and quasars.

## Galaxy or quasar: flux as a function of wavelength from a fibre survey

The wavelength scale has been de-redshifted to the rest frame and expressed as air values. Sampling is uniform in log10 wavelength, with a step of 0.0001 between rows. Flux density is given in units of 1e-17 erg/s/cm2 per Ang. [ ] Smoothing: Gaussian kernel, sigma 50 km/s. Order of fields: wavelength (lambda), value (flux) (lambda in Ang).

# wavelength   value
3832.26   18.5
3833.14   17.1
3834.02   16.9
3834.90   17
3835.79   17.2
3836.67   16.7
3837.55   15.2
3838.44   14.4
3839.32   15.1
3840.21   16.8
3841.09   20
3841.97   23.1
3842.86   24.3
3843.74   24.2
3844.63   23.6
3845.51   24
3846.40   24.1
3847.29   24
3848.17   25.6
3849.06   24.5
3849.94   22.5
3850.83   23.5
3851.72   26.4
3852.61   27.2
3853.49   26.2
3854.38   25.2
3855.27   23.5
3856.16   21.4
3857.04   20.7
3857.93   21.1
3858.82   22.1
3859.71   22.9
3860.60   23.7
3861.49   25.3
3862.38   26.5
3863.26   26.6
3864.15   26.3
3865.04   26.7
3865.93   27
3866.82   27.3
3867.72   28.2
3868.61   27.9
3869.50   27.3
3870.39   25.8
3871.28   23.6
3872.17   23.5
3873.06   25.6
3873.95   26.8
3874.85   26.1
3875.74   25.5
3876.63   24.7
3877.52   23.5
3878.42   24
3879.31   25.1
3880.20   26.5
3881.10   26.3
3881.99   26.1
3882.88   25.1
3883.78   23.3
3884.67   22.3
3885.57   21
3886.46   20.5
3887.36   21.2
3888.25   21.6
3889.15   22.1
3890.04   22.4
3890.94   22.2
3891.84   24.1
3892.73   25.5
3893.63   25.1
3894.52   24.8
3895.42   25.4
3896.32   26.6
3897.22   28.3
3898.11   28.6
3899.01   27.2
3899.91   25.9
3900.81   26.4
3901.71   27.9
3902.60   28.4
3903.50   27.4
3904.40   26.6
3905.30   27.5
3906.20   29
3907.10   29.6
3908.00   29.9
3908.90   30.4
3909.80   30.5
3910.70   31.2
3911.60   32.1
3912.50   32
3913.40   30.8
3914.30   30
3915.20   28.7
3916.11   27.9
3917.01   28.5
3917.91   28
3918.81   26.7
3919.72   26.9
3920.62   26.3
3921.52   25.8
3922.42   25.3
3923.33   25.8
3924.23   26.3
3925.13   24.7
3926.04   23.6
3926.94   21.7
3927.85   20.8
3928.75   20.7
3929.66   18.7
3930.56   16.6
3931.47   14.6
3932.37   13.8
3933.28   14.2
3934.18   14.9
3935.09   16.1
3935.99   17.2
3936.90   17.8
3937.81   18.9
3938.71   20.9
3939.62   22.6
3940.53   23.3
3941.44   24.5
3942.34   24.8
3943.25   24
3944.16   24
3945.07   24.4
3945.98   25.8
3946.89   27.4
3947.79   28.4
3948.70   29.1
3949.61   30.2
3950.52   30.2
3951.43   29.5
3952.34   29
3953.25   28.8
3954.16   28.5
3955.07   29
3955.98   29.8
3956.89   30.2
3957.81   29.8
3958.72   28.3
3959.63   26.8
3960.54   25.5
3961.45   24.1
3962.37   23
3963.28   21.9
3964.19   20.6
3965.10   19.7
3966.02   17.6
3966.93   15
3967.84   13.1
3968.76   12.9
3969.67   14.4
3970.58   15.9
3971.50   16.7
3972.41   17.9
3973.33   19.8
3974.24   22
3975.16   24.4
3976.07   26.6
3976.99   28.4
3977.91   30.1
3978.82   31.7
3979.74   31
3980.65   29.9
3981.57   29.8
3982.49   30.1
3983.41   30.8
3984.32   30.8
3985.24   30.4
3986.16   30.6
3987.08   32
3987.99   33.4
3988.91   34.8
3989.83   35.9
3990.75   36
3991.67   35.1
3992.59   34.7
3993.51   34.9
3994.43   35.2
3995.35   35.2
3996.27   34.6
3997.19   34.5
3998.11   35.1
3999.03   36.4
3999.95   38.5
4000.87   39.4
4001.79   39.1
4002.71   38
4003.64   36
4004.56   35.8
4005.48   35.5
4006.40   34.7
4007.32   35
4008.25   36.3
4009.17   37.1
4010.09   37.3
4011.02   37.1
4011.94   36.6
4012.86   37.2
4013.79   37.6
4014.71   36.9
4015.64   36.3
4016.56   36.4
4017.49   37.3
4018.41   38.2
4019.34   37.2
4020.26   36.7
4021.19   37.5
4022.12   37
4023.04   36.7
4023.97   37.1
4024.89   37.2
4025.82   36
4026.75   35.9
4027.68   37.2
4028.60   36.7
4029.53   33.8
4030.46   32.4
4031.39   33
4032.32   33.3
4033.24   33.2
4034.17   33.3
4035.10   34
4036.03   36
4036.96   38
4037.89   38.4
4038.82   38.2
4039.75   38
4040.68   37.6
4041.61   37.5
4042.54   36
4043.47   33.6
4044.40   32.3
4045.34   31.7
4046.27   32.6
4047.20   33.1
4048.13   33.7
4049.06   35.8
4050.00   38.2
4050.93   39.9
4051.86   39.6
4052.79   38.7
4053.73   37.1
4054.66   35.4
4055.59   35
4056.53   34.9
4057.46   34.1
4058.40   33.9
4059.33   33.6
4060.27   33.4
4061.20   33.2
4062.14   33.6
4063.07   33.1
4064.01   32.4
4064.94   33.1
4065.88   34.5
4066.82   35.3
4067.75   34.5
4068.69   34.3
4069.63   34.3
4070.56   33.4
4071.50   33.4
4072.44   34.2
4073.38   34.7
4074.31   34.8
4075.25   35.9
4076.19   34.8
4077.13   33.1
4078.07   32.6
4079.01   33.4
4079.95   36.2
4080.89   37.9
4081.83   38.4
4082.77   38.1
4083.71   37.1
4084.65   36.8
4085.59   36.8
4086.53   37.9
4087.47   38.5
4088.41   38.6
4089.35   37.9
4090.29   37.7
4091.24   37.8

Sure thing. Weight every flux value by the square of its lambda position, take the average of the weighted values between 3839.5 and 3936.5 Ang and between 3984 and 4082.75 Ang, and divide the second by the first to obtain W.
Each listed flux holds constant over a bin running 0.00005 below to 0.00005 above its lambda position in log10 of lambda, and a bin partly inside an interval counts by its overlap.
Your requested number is 1.54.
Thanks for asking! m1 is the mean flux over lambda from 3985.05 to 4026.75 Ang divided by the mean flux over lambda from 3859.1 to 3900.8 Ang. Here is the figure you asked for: 1.44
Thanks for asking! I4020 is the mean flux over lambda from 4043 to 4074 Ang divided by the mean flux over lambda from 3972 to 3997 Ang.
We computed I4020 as 1.13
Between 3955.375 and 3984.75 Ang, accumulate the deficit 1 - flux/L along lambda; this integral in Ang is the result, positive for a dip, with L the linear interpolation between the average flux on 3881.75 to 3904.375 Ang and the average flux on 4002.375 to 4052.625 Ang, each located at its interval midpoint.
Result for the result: 6.8 Ang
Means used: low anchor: 24.8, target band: 24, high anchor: 36.1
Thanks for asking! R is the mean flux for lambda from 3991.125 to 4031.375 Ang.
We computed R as 36.3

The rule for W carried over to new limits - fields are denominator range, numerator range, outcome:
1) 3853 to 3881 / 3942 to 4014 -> 1.24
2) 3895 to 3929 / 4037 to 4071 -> 1.38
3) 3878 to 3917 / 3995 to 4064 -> 1.45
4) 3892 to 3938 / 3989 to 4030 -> 1.52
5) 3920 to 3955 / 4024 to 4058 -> 1.61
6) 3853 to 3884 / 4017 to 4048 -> 1.54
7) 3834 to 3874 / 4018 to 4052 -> 1.69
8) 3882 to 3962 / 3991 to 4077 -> 1.49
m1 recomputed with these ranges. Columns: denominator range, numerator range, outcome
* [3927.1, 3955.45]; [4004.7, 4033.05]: 1.59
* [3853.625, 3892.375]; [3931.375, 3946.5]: 0.83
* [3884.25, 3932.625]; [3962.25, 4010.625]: 1.16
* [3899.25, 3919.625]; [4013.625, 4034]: 1.25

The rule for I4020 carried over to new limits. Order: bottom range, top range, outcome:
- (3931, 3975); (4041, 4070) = 1.55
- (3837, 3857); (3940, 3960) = 1.23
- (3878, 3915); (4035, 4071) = 1.33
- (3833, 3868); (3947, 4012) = 1.30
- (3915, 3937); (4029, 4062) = 1.60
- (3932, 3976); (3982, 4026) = 1.57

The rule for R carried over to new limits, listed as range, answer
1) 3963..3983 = 22.3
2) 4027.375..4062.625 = 35.3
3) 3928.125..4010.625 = 27.2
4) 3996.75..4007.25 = 36.6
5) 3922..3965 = 23.7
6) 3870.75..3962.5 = 25.2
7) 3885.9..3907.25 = 25.5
